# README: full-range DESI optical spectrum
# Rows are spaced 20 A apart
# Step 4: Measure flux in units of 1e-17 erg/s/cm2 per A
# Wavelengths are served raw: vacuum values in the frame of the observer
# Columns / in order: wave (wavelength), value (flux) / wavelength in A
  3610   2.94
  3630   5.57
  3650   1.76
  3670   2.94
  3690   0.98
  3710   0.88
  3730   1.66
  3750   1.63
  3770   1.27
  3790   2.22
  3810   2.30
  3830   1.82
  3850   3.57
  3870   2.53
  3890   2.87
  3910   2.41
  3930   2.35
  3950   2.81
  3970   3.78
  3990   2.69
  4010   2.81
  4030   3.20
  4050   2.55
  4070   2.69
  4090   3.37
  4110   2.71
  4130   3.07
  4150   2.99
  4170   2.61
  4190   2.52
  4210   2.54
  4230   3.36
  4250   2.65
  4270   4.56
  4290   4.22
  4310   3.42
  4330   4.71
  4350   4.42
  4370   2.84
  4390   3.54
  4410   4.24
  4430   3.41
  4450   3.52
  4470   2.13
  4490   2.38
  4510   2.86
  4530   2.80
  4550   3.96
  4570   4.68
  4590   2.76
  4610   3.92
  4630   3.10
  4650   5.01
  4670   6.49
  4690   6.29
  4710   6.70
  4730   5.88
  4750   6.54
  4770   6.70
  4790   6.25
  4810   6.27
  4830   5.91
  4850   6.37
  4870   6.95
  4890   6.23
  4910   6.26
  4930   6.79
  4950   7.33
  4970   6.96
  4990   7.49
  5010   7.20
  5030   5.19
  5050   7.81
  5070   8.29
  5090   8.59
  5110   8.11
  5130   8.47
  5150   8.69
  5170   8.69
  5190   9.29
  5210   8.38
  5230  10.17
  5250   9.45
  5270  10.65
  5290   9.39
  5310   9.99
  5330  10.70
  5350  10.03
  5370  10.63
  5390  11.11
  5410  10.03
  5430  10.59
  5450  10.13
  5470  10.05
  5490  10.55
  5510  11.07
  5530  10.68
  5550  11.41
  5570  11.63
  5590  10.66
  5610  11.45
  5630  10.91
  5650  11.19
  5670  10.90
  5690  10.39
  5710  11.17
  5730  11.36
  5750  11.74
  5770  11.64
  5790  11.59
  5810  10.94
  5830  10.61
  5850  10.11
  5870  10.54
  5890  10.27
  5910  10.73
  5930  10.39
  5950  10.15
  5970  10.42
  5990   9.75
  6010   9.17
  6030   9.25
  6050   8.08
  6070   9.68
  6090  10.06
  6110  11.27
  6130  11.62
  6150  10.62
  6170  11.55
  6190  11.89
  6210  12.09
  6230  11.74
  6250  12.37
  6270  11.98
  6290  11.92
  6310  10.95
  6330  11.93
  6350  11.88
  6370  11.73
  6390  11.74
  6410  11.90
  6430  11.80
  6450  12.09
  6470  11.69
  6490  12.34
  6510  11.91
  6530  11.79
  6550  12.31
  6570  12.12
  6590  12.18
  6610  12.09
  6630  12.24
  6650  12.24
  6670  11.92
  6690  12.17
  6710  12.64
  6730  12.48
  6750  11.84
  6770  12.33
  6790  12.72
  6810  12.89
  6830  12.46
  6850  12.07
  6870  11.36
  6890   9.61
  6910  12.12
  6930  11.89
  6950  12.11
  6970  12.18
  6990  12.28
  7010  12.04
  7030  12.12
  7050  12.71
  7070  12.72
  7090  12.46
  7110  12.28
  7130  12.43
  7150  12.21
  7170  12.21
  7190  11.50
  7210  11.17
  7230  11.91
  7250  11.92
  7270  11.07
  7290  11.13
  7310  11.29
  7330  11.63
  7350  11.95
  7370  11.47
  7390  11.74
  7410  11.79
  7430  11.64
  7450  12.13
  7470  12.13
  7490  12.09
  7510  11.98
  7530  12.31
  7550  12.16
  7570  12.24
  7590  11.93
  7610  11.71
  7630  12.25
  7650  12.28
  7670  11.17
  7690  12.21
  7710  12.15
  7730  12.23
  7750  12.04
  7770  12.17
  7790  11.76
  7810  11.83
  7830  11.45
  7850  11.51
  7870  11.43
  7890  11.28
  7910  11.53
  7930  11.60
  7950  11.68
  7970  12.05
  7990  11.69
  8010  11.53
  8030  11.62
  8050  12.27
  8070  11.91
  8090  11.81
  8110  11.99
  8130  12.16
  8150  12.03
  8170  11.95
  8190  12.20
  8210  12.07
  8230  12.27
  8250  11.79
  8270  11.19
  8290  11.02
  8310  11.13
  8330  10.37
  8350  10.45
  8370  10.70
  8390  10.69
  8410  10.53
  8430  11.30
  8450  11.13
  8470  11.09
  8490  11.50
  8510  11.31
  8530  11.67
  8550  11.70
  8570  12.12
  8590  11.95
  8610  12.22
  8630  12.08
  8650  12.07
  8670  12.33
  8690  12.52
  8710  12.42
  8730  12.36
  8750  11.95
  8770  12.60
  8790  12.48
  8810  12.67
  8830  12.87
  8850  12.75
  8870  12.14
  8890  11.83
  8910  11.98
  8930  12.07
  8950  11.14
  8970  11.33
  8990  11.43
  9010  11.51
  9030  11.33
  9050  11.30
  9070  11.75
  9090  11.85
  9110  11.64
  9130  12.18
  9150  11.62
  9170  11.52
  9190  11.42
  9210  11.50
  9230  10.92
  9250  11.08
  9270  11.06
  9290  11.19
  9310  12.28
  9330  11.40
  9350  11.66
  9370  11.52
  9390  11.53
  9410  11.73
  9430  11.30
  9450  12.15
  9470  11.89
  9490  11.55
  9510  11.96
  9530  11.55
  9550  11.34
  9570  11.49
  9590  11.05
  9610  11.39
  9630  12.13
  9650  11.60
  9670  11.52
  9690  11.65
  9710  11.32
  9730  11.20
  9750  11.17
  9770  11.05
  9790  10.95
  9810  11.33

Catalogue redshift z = 0.17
